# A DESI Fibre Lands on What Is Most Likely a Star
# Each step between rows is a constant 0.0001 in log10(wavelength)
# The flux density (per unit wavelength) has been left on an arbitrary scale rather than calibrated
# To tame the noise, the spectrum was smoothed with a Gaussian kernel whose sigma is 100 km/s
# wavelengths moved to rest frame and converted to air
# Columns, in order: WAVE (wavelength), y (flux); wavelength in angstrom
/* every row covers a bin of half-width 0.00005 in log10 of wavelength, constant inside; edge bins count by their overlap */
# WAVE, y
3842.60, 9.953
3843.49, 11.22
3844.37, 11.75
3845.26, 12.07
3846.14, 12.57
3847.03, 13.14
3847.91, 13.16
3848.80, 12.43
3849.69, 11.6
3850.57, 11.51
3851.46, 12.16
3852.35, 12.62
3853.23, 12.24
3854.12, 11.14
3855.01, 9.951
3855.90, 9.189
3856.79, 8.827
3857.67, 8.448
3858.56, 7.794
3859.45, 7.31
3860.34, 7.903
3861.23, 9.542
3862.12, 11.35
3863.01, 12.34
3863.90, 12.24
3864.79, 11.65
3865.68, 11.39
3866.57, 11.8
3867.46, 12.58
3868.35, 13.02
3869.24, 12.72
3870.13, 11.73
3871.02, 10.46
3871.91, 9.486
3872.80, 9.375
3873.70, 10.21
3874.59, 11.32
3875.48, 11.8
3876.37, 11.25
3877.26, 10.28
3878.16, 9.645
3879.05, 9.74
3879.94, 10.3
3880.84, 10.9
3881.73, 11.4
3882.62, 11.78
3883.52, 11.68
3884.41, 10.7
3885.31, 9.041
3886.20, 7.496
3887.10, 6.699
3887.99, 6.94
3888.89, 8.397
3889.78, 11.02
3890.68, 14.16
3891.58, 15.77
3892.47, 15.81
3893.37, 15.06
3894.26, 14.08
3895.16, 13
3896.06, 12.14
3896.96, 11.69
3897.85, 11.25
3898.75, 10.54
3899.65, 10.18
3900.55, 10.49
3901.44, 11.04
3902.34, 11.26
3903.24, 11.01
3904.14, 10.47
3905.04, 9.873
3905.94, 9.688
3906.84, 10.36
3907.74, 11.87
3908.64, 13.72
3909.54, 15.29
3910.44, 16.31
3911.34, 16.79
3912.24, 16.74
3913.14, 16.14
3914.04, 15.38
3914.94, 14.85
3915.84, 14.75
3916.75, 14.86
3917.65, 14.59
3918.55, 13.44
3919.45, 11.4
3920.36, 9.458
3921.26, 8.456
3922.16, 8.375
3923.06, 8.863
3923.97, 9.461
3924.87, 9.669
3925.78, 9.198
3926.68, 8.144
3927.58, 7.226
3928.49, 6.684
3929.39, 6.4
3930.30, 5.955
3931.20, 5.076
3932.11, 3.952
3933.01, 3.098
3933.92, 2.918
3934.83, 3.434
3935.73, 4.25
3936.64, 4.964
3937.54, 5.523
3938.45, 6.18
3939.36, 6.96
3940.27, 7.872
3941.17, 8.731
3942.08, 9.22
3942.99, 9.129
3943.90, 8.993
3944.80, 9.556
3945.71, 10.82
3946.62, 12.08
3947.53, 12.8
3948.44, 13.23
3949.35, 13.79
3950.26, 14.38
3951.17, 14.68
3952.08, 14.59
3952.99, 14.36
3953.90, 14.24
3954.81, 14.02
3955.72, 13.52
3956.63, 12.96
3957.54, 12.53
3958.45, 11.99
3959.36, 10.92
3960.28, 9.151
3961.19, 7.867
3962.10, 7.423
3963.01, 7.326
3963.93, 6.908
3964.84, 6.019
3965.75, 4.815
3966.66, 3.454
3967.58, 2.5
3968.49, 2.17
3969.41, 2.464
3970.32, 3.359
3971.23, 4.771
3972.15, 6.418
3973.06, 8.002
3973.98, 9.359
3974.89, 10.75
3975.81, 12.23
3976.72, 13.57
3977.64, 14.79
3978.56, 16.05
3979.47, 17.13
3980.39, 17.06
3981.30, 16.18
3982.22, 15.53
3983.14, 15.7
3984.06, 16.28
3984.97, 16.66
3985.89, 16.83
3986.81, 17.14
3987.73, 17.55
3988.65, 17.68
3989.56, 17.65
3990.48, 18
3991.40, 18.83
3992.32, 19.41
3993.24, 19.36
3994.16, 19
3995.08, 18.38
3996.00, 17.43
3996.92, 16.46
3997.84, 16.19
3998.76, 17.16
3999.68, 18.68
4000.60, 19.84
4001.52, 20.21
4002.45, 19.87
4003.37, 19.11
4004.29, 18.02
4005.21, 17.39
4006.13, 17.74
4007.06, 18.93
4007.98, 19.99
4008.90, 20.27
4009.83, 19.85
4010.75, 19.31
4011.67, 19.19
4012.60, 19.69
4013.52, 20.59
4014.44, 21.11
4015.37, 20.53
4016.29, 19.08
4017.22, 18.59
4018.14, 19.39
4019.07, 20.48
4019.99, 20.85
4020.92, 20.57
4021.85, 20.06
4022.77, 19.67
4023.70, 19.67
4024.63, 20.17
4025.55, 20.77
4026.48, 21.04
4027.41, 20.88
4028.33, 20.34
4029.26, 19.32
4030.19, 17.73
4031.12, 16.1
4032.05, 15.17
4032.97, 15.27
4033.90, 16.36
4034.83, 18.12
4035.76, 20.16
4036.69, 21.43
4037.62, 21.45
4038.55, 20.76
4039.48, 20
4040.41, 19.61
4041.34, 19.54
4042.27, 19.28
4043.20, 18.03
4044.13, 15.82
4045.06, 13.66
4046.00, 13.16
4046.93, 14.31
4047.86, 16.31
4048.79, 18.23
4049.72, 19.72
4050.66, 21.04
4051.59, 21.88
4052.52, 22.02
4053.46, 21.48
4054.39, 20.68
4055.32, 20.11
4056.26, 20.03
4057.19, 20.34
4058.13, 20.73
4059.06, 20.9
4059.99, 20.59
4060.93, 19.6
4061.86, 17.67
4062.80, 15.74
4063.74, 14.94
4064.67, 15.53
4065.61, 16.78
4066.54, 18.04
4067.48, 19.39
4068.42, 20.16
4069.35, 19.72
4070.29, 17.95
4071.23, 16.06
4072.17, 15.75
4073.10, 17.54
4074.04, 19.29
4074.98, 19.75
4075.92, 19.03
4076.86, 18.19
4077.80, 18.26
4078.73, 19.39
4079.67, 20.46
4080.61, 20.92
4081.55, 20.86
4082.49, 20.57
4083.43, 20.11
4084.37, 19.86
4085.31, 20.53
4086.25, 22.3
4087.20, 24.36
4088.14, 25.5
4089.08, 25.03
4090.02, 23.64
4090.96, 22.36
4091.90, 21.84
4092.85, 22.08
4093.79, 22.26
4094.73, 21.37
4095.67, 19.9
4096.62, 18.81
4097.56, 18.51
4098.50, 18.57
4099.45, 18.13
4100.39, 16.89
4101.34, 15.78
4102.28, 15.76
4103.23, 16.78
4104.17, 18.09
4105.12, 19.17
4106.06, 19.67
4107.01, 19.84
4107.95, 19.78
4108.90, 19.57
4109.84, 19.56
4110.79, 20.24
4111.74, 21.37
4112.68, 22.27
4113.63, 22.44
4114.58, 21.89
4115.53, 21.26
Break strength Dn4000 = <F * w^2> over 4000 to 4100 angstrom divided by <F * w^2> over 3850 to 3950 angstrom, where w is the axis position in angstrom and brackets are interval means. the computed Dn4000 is 2.00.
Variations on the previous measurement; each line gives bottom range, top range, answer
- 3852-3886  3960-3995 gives 1.20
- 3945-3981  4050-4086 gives 1.96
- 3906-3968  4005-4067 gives 2.00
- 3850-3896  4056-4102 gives 1.99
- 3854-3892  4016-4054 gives 1.97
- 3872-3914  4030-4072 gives 1.72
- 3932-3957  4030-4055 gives 1.99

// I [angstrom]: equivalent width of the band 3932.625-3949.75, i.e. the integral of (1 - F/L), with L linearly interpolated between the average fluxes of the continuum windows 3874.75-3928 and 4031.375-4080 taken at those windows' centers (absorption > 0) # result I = 6.8 angstrom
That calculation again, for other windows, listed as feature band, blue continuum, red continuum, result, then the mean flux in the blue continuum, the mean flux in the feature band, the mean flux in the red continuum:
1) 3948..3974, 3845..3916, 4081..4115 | 9.7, 11.5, 9.2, 20.4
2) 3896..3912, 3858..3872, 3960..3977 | -4.7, 10.8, 11.9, 6.67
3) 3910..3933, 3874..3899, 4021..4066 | 3.7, 11.2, 10.7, 18.8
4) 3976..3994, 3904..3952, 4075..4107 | -4.3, 10.1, 16.9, 20.1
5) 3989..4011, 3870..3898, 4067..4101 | -3.1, 11.1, 18.6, 20.1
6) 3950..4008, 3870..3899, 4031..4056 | 7.3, 11.1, 13.7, 18.6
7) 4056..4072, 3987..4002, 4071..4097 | 1.3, 18.2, 18.4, 20.6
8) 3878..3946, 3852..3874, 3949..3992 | 5.7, 10.6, 10.2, 11.9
